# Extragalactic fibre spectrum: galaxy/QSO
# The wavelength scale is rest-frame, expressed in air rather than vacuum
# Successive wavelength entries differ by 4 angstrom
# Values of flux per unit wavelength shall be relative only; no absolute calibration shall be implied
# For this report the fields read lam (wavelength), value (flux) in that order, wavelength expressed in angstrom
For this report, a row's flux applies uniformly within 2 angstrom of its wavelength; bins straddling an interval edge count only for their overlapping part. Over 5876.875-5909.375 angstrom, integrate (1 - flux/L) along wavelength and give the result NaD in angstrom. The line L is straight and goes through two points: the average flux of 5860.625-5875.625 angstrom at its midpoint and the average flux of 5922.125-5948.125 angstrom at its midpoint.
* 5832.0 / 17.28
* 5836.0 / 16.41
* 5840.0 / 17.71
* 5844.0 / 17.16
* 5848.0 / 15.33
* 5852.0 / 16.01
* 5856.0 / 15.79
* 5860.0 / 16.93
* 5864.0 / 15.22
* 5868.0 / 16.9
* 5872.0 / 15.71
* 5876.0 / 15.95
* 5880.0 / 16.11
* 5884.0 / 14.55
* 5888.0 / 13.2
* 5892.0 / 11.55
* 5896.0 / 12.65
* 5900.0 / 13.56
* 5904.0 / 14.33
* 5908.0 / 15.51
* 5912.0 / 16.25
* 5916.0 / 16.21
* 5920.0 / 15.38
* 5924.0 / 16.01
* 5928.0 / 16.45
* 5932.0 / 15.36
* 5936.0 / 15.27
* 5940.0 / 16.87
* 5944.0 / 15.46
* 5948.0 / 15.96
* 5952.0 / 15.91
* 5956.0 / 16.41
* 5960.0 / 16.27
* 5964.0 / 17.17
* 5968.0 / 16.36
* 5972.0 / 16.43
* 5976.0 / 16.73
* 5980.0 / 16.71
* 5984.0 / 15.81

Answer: 4.1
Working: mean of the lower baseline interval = 16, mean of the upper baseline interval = 15.9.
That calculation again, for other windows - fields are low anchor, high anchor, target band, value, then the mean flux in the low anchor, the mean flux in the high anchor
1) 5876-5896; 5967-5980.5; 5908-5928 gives -1.4 angstrom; 13.9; 16.6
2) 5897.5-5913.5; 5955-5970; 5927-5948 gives -0.1 angstrom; 14.8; 16.6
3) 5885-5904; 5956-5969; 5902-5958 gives -3.7 angstrom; 13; 16.6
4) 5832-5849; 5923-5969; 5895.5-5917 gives 2.0 angstrom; 16.8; 16.1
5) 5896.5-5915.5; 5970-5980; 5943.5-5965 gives -0.2 angstrom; 14.8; 16.6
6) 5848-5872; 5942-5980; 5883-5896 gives 2.6 angstrom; 16.1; 16.3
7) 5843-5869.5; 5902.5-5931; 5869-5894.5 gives 2.3 angstrom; 16.1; 15.7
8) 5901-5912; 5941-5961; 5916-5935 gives -0.4 angstrom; 15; 16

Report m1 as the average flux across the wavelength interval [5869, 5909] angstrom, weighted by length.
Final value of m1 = 14.3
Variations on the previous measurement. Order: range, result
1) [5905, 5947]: 15.8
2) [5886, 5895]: 12.4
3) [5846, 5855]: 15.7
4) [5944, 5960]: 16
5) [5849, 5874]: 16.1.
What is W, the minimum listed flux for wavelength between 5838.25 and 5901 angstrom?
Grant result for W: 11.55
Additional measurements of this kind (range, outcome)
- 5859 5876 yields 15.22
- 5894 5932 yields 12.65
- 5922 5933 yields 15.36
